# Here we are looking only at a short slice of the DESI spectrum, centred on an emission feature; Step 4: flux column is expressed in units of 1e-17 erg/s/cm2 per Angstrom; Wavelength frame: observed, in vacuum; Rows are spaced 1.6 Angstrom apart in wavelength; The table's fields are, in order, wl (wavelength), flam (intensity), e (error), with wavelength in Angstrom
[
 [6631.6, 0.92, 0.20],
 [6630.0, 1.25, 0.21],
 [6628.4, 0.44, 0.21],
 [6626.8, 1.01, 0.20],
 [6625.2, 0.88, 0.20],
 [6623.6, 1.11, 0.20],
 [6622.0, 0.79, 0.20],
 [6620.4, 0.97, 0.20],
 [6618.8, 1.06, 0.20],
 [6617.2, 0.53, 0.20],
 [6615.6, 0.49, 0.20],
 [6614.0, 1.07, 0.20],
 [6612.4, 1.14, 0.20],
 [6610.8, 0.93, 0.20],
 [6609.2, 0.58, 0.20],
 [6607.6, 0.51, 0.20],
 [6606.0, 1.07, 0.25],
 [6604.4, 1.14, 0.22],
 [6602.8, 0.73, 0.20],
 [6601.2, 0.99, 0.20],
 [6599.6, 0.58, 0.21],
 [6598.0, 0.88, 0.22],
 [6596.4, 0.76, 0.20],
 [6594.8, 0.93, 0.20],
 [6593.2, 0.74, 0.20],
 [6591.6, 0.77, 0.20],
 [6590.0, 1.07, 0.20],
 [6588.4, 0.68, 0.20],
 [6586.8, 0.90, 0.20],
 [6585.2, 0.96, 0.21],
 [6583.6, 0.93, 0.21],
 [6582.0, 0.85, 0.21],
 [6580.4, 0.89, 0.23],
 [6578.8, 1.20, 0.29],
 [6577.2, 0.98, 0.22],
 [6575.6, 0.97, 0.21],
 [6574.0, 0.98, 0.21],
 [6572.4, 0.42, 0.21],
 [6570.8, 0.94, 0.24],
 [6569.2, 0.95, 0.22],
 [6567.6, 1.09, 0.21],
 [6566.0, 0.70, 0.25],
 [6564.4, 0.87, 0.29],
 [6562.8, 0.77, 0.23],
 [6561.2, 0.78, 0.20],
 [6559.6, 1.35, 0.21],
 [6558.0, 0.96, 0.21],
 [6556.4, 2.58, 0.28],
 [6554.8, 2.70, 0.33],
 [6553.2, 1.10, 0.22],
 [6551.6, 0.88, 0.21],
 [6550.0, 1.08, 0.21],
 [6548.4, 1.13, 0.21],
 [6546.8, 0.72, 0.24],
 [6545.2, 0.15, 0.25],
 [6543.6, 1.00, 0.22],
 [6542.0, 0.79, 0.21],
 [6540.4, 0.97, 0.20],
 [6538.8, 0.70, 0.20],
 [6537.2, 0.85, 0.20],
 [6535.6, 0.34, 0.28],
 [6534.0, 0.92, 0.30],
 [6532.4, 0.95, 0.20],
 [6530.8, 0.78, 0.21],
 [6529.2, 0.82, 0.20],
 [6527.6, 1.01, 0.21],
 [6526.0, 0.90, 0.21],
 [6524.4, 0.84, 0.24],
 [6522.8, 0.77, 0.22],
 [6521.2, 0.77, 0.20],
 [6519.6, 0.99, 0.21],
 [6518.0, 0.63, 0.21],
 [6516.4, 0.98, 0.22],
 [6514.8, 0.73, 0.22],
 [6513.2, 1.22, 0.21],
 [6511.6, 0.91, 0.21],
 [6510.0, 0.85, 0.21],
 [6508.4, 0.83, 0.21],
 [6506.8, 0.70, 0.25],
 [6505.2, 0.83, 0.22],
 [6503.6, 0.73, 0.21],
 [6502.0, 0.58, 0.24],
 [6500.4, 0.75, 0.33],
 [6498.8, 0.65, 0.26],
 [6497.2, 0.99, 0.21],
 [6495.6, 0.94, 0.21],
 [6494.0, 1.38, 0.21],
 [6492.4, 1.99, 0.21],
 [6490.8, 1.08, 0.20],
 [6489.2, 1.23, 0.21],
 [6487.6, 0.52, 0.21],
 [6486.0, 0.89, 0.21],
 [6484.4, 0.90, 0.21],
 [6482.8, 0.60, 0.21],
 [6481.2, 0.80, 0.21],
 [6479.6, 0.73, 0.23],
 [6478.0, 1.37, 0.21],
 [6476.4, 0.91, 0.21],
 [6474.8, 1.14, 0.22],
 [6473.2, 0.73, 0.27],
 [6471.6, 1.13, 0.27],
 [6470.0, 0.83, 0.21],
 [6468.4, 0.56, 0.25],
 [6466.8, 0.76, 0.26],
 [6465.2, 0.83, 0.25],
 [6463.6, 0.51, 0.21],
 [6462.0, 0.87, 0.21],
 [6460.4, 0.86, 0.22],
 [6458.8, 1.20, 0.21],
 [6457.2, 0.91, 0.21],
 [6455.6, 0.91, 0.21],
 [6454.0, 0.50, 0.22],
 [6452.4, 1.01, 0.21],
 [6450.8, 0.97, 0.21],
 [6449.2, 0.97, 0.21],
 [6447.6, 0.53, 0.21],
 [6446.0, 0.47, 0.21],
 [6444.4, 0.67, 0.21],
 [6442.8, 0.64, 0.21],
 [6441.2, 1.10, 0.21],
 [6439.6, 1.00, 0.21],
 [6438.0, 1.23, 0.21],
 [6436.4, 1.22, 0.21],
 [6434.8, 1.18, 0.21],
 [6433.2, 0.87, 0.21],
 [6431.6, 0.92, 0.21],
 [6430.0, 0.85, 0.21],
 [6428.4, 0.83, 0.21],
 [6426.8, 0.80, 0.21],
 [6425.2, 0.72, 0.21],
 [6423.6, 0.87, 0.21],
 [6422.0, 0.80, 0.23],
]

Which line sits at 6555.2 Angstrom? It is [O III]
